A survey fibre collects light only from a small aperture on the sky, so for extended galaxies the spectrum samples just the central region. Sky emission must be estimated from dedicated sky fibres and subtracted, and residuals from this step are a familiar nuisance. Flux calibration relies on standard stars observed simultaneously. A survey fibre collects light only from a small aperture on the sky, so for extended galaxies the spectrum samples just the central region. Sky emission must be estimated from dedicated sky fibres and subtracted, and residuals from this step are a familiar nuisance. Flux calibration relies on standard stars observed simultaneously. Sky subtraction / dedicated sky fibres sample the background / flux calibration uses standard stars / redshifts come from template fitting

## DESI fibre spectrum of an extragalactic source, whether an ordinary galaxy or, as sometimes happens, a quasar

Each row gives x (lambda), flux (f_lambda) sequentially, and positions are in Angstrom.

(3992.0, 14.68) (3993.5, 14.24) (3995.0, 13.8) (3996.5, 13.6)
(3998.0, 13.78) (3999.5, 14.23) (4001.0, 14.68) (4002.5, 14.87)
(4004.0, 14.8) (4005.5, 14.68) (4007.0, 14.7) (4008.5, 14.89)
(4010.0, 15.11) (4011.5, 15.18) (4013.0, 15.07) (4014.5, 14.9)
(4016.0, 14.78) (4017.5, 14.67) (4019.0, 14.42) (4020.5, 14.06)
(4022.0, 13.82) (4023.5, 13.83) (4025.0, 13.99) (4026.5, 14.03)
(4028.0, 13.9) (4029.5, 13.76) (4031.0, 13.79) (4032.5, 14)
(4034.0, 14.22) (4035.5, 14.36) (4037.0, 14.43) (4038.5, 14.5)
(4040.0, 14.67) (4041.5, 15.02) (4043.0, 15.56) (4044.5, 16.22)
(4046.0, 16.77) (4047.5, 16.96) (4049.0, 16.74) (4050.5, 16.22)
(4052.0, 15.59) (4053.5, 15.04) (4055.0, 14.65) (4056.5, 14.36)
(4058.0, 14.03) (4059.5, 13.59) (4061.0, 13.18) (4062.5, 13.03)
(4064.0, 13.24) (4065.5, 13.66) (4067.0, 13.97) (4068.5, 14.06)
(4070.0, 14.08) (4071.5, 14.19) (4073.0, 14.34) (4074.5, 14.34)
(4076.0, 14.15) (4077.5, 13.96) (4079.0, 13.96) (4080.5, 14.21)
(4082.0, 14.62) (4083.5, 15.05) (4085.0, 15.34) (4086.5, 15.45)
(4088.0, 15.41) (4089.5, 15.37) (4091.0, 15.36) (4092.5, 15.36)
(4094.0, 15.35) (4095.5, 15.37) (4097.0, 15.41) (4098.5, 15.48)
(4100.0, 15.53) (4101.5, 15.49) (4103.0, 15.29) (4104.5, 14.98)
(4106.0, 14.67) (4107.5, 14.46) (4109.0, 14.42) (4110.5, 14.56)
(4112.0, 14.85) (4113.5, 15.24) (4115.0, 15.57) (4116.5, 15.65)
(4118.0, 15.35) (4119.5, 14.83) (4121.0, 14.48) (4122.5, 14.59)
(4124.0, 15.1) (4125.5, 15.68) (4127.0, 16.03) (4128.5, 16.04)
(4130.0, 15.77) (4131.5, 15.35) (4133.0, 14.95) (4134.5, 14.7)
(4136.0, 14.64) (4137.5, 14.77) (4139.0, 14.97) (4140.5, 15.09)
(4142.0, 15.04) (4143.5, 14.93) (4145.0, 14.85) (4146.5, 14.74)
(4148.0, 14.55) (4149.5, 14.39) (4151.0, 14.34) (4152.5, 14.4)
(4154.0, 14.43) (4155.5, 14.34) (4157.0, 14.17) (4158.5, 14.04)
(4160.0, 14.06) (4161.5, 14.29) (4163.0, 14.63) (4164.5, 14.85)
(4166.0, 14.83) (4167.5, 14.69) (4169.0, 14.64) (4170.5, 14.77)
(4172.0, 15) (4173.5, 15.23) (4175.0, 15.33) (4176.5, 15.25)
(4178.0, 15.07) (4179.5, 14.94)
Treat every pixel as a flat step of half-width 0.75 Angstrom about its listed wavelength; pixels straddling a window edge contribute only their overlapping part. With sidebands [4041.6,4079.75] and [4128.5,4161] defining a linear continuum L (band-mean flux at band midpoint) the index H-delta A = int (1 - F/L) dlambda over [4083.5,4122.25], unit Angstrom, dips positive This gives -1.27 Angstrom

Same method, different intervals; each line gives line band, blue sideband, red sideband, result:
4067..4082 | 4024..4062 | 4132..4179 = 0.6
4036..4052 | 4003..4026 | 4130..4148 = -1.1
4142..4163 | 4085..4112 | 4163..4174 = 0.6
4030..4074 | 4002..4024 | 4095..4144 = 0.6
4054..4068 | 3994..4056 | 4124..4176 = 0.9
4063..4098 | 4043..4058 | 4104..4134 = 1.9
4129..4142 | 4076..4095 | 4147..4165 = -0.5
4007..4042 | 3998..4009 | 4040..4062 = 1.1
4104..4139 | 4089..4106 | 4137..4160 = -0.2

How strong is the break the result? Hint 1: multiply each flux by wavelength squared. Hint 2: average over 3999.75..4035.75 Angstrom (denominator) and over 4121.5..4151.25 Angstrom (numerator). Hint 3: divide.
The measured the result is 1.1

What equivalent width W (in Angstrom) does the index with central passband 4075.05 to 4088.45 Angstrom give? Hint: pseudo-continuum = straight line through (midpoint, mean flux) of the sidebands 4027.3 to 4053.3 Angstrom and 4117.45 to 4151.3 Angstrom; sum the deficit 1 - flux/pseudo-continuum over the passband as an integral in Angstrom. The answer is 0.36 Angstrom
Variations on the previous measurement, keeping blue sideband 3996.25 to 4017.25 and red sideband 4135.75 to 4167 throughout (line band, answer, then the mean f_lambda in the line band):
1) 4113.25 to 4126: -0.5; 15.2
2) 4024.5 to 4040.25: 0.6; 14.1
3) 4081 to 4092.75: -0.5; 15.2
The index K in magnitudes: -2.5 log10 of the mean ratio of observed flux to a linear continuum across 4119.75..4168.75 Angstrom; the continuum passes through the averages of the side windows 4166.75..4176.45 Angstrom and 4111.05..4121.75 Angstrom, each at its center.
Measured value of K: 0.018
